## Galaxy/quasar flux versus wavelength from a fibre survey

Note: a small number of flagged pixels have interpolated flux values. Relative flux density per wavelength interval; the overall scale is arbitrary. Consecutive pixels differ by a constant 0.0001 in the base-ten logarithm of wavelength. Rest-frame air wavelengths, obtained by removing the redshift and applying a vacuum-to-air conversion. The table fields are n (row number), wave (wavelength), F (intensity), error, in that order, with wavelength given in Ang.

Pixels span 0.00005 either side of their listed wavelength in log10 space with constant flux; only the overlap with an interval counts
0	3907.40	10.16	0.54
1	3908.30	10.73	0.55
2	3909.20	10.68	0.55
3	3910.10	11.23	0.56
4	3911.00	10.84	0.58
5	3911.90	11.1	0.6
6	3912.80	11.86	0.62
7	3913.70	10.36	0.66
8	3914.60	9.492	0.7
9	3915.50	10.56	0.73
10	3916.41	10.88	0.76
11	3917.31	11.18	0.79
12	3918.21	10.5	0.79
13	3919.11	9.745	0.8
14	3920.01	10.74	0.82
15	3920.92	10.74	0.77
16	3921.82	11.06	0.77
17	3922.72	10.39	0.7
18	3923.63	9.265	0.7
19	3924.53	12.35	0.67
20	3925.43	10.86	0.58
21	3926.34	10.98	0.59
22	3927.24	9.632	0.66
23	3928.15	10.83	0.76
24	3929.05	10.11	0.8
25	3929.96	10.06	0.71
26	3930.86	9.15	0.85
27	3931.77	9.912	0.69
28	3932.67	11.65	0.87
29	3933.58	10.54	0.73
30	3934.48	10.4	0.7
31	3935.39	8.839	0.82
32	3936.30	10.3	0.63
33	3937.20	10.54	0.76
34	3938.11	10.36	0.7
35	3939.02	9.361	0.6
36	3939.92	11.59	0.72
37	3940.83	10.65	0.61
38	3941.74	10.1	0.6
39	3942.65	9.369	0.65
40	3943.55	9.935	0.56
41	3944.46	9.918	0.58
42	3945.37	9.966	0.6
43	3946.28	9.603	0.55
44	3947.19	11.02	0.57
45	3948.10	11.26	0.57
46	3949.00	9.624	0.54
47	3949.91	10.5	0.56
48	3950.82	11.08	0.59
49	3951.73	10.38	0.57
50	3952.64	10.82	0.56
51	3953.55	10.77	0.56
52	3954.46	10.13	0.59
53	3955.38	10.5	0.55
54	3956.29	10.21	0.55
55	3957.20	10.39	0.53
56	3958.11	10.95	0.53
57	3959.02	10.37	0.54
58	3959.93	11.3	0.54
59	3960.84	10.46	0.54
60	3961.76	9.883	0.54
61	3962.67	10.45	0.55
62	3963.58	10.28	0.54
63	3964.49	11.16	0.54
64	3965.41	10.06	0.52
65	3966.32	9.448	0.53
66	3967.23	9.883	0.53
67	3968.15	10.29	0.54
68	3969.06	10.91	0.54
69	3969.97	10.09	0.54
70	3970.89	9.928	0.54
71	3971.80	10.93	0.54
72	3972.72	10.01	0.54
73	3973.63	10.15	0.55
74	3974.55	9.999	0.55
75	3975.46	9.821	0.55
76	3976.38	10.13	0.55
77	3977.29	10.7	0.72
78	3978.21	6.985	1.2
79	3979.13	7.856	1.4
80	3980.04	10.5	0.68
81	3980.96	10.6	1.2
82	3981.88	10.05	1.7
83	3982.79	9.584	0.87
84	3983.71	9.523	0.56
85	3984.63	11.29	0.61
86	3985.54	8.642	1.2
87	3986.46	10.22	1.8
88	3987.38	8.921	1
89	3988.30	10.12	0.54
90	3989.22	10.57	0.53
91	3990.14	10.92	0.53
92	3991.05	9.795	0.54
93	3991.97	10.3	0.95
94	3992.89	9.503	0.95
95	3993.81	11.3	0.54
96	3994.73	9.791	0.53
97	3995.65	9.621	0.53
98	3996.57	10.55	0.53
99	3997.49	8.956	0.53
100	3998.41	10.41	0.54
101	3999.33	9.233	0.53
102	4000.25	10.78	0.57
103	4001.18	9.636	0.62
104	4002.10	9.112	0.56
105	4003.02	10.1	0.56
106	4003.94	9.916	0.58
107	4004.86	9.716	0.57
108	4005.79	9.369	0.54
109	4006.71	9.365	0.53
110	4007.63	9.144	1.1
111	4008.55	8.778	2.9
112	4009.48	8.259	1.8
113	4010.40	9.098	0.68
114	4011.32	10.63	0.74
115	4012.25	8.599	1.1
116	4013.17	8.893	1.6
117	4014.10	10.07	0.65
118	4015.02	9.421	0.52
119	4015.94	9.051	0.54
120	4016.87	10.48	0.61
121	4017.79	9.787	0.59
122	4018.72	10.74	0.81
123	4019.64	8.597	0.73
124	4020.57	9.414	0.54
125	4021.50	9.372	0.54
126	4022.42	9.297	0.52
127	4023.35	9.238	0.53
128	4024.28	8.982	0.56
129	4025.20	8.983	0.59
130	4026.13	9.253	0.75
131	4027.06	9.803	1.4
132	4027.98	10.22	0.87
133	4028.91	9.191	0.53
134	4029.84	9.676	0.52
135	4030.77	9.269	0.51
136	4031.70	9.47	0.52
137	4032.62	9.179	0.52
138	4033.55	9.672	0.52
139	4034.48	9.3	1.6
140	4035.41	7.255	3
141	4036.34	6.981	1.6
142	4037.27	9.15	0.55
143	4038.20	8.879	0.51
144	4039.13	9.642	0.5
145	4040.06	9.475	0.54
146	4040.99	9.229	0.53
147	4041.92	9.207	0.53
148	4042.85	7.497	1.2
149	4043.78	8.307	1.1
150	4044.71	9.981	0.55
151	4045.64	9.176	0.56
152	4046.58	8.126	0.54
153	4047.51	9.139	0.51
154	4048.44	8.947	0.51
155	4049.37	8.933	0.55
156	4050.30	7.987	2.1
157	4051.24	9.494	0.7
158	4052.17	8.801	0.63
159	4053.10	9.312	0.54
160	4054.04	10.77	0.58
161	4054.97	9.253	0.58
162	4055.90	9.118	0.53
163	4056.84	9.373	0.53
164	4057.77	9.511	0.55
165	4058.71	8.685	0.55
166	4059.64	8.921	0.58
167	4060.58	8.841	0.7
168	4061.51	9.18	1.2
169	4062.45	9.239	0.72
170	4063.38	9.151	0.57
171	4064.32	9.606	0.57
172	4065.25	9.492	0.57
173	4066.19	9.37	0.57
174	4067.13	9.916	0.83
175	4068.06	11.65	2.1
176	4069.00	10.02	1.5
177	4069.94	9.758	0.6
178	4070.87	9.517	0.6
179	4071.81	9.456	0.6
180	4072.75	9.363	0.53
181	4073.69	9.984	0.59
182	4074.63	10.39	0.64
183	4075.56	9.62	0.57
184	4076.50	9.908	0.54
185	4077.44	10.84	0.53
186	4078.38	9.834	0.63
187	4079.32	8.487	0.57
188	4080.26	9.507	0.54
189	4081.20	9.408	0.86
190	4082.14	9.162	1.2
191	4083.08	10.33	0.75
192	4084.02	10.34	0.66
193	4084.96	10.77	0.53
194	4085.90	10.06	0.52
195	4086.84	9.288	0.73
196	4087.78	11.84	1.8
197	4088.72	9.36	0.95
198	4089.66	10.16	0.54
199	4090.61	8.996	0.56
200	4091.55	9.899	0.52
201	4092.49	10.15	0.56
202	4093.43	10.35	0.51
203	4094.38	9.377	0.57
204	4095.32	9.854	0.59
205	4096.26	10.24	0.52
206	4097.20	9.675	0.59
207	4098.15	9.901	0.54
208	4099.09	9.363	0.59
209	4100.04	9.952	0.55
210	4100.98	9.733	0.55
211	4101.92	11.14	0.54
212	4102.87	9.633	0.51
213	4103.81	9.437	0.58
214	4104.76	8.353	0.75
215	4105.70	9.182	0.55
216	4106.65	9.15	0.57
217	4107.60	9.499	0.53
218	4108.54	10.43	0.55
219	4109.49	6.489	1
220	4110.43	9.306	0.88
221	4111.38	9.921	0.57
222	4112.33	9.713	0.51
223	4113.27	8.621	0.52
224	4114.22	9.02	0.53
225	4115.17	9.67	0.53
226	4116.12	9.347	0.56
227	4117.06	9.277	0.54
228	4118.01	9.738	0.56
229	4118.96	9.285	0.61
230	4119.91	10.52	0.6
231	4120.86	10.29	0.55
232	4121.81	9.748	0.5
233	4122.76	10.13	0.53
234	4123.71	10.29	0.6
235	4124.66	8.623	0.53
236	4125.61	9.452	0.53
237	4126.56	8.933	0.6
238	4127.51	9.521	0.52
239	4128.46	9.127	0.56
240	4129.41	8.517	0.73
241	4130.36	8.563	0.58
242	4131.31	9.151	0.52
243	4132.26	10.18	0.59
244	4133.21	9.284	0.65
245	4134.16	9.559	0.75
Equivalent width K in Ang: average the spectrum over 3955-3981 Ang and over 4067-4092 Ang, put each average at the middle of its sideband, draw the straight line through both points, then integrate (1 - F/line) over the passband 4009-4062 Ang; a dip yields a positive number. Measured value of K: 4.4 Ang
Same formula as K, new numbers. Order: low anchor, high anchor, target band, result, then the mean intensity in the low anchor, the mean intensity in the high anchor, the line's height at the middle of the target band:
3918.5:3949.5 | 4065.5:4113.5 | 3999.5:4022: 1.2 Ang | 10.3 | 9.74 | 10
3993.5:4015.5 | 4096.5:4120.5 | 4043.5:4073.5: 0.6 Ang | 9.6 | 9.46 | 9.53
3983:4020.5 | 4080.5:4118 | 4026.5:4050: 1.6 Ang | 9.72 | 9.65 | 9.7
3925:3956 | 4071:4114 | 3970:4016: 1.6 Ang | 10.3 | 9.69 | 10.1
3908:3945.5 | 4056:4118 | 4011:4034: 1.1 Ang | 10.4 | 9.63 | 9.96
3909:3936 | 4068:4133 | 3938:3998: 0.9 Ang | 10.5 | 9.65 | 10.3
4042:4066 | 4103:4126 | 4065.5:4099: -2.4 Ang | 9.08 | 9.4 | 9.23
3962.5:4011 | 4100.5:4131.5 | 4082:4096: -0.8 Ang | 9.86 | 9.39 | 9.49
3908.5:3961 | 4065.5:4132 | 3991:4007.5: 0.5 Ang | 10.5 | 9.66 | 10.2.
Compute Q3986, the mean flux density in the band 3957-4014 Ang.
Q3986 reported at 9.9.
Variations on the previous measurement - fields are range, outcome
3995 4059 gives 9.29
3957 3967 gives 10.4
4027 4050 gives 9.01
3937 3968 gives 10.4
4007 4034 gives 9.4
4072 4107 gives 9.81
